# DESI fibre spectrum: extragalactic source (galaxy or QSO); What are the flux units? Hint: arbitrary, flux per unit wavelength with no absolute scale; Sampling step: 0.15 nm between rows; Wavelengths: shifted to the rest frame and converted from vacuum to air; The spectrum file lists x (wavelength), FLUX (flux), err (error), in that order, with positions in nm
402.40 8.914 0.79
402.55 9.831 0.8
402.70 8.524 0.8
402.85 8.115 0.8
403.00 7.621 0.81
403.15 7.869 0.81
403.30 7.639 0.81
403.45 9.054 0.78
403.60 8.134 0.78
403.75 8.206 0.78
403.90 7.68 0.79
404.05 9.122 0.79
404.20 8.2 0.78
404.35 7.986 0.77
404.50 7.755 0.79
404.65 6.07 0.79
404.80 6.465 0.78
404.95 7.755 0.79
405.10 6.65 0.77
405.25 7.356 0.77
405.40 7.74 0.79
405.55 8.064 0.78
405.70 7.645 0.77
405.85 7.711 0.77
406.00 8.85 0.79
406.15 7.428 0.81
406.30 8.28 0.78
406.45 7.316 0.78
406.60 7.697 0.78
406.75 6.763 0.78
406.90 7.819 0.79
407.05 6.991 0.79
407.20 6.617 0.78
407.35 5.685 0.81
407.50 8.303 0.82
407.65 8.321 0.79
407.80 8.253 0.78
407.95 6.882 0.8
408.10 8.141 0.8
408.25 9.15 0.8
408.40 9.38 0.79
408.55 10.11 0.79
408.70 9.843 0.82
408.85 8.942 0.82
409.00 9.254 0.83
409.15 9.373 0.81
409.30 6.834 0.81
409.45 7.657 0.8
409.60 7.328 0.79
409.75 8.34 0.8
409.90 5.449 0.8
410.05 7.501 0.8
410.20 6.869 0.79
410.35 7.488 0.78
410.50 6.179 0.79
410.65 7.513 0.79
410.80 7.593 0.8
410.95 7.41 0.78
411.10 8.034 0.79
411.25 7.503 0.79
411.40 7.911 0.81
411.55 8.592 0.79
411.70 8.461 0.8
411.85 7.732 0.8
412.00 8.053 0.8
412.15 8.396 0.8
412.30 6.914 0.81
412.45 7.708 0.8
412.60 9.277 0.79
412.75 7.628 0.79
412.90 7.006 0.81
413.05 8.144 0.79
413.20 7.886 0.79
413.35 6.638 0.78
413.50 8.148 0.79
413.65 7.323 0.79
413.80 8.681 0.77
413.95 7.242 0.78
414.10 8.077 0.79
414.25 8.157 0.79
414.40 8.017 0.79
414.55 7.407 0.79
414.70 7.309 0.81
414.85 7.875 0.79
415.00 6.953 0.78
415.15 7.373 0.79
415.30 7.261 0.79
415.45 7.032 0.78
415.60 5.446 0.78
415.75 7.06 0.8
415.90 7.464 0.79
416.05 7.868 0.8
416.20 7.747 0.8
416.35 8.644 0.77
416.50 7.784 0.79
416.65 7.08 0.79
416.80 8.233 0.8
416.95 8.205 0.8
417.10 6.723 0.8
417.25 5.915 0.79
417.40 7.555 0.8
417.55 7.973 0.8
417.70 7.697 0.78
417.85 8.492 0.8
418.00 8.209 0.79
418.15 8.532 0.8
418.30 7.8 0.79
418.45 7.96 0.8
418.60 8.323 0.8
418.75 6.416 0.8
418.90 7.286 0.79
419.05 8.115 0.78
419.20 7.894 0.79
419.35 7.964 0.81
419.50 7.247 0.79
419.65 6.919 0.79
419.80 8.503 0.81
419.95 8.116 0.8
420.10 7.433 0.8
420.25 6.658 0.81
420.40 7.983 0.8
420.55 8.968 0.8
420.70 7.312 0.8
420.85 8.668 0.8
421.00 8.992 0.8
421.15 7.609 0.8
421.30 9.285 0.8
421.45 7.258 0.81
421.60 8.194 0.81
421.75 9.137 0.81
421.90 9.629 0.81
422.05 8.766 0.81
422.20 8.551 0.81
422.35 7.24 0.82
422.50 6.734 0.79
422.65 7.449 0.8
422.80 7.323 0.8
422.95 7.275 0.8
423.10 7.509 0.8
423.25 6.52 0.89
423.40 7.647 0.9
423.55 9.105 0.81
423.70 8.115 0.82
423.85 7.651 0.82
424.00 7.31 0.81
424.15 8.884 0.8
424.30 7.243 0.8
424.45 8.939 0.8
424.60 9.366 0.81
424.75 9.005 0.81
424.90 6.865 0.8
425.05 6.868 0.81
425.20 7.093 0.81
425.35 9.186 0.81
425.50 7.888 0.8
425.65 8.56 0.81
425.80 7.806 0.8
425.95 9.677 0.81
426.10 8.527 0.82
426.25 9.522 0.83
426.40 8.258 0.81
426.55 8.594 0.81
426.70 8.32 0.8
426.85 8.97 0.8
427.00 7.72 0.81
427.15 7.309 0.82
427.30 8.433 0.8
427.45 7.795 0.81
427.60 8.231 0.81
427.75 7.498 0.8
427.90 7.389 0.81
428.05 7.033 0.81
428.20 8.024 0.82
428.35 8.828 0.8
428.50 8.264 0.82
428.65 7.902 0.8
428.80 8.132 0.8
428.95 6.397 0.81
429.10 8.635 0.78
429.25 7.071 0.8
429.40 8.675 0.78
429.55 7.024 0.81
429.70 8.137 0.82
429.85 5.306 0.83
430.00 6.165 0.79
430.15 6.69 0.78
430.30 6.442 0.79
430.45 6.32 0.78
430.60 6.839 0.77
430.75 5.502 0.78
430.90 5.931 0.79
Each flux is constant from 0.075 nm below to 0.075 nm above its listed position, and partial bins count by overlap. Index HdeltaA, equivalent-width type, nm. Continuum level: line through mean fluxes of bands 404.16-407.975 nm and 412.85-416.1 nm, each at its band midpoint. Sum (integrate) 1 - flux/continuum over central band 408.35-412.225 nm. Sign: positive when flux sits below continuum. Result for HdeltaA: -0.26 nm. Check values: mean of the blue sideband 7.49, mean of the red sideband 7.47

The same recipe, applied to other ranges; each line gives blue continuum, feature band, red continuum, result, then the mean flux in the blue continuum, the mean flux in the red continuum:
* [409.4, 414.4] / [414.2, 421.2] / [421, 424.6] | 0.17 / 7.67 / 8.02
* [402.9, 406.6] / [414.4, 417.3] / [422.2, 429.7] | 0.19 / 7.78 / 7.96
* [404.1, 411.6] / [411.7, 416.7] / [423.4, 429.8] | 0.14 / 7.74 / 8.08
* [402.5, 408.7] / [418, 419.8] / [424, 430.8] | 0.03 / 7.9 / 7.81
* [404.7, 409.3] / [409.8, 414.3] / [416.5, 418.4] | 0.10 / 7.93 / 7.71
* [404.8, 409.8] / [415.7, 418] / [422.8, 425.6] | 0.08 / 7.93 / 7.9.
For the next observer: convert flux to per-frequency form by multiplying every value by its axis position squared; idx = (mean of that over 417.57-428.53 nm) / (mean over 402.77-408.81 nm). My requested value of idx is 1.11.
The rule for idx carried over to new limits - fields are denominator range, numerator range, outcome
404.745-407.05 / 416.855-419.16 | 1.08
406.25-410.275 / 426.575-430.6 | 1.06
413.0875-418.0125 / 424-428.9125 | 1.14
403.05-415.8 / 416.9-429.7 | 1.10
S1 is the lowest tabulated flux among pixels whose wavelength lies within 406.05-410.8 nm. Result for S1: 5.449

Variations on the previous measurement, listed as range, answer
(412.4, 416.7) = 5.446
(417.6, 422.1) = 6.416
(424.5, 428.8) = 6.865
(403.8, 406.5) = 6.07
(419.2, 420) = 6.919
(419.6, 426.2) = 6.52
